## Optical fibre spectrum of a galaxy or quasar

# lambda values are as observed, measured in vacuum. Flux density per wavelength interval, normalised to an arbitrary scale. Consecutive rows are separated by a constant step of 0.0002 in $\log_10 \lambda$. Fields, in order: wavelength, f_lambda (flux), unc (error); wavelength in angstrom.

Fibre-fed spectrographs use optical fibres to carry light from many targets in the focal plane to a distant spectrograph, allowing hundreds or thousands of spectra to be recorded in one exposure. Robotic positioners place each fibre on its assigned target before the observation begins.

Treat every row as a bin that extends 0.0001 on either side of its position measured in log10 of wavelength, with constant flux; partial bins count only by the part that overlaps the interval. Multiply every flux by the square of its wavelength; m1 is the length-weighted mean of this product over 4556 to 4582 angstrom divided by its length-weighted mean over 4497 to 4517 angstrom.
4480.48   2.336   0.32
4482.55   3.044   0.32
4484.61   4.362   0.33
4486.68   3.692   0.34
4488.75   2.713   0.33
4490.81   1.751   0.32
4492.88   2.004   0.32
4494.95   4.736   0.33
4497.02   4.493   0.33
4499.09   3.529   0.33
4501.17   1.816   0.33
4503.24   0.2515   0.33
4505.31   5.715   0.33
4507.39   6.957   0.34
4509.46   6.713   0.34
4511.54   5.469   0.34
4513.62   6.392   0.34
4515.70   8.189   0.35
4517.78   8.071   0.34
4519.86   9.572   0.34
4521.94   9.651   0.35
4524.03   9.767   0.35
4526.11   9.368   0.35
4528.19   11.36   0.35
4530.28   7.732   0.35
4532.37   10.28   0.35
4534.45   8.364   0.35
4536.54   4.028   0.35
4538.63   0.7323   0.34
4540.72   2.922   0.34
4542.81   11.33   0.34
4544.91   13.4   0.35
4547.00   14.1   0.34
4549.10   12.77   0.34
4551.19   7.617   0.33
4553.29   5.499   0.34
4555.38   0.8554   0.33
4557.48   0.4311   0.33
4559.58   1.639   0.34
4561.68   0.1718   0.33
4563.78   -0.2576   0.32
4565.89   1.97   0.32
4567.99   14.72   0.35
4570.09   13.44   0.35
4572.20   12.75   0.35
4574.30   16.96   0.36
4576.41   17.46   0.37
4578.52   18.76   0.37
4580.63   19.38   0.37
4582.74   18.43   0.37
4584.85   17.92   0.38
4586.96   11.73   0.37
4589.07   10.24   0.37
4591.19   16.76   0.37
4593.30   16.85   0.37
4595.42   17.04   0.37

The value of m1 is 2.00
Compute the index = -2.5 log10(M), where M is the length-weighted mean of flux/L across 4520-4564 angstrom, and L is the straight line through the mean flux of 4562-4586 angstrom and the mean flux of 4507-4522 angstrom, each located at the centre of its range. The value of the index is 0.361 mag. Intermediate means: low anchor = 7.53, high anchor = 13.4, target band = 6.93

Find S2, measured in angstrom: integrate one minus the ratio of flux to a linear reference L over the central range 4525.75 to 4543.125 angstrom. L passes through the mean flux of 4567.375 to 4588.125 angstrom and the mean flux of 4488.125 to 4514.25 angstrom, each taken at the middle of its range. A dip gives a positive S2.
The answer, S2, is 3.7 angstrom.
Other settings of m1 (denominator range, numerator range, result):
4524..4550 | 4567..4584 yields 1.89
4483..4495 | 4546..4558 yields 2.38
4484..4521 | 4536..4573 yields 1.39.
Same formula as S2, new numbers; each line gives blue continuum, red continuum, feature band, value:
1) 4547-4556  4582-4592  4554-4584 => 6.4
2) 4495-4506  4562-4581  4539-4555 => 0.2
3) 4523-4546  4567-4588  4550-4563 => 9.9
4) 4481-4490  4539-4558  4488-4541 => -4.9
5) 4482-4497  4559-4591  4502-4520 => -1.8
